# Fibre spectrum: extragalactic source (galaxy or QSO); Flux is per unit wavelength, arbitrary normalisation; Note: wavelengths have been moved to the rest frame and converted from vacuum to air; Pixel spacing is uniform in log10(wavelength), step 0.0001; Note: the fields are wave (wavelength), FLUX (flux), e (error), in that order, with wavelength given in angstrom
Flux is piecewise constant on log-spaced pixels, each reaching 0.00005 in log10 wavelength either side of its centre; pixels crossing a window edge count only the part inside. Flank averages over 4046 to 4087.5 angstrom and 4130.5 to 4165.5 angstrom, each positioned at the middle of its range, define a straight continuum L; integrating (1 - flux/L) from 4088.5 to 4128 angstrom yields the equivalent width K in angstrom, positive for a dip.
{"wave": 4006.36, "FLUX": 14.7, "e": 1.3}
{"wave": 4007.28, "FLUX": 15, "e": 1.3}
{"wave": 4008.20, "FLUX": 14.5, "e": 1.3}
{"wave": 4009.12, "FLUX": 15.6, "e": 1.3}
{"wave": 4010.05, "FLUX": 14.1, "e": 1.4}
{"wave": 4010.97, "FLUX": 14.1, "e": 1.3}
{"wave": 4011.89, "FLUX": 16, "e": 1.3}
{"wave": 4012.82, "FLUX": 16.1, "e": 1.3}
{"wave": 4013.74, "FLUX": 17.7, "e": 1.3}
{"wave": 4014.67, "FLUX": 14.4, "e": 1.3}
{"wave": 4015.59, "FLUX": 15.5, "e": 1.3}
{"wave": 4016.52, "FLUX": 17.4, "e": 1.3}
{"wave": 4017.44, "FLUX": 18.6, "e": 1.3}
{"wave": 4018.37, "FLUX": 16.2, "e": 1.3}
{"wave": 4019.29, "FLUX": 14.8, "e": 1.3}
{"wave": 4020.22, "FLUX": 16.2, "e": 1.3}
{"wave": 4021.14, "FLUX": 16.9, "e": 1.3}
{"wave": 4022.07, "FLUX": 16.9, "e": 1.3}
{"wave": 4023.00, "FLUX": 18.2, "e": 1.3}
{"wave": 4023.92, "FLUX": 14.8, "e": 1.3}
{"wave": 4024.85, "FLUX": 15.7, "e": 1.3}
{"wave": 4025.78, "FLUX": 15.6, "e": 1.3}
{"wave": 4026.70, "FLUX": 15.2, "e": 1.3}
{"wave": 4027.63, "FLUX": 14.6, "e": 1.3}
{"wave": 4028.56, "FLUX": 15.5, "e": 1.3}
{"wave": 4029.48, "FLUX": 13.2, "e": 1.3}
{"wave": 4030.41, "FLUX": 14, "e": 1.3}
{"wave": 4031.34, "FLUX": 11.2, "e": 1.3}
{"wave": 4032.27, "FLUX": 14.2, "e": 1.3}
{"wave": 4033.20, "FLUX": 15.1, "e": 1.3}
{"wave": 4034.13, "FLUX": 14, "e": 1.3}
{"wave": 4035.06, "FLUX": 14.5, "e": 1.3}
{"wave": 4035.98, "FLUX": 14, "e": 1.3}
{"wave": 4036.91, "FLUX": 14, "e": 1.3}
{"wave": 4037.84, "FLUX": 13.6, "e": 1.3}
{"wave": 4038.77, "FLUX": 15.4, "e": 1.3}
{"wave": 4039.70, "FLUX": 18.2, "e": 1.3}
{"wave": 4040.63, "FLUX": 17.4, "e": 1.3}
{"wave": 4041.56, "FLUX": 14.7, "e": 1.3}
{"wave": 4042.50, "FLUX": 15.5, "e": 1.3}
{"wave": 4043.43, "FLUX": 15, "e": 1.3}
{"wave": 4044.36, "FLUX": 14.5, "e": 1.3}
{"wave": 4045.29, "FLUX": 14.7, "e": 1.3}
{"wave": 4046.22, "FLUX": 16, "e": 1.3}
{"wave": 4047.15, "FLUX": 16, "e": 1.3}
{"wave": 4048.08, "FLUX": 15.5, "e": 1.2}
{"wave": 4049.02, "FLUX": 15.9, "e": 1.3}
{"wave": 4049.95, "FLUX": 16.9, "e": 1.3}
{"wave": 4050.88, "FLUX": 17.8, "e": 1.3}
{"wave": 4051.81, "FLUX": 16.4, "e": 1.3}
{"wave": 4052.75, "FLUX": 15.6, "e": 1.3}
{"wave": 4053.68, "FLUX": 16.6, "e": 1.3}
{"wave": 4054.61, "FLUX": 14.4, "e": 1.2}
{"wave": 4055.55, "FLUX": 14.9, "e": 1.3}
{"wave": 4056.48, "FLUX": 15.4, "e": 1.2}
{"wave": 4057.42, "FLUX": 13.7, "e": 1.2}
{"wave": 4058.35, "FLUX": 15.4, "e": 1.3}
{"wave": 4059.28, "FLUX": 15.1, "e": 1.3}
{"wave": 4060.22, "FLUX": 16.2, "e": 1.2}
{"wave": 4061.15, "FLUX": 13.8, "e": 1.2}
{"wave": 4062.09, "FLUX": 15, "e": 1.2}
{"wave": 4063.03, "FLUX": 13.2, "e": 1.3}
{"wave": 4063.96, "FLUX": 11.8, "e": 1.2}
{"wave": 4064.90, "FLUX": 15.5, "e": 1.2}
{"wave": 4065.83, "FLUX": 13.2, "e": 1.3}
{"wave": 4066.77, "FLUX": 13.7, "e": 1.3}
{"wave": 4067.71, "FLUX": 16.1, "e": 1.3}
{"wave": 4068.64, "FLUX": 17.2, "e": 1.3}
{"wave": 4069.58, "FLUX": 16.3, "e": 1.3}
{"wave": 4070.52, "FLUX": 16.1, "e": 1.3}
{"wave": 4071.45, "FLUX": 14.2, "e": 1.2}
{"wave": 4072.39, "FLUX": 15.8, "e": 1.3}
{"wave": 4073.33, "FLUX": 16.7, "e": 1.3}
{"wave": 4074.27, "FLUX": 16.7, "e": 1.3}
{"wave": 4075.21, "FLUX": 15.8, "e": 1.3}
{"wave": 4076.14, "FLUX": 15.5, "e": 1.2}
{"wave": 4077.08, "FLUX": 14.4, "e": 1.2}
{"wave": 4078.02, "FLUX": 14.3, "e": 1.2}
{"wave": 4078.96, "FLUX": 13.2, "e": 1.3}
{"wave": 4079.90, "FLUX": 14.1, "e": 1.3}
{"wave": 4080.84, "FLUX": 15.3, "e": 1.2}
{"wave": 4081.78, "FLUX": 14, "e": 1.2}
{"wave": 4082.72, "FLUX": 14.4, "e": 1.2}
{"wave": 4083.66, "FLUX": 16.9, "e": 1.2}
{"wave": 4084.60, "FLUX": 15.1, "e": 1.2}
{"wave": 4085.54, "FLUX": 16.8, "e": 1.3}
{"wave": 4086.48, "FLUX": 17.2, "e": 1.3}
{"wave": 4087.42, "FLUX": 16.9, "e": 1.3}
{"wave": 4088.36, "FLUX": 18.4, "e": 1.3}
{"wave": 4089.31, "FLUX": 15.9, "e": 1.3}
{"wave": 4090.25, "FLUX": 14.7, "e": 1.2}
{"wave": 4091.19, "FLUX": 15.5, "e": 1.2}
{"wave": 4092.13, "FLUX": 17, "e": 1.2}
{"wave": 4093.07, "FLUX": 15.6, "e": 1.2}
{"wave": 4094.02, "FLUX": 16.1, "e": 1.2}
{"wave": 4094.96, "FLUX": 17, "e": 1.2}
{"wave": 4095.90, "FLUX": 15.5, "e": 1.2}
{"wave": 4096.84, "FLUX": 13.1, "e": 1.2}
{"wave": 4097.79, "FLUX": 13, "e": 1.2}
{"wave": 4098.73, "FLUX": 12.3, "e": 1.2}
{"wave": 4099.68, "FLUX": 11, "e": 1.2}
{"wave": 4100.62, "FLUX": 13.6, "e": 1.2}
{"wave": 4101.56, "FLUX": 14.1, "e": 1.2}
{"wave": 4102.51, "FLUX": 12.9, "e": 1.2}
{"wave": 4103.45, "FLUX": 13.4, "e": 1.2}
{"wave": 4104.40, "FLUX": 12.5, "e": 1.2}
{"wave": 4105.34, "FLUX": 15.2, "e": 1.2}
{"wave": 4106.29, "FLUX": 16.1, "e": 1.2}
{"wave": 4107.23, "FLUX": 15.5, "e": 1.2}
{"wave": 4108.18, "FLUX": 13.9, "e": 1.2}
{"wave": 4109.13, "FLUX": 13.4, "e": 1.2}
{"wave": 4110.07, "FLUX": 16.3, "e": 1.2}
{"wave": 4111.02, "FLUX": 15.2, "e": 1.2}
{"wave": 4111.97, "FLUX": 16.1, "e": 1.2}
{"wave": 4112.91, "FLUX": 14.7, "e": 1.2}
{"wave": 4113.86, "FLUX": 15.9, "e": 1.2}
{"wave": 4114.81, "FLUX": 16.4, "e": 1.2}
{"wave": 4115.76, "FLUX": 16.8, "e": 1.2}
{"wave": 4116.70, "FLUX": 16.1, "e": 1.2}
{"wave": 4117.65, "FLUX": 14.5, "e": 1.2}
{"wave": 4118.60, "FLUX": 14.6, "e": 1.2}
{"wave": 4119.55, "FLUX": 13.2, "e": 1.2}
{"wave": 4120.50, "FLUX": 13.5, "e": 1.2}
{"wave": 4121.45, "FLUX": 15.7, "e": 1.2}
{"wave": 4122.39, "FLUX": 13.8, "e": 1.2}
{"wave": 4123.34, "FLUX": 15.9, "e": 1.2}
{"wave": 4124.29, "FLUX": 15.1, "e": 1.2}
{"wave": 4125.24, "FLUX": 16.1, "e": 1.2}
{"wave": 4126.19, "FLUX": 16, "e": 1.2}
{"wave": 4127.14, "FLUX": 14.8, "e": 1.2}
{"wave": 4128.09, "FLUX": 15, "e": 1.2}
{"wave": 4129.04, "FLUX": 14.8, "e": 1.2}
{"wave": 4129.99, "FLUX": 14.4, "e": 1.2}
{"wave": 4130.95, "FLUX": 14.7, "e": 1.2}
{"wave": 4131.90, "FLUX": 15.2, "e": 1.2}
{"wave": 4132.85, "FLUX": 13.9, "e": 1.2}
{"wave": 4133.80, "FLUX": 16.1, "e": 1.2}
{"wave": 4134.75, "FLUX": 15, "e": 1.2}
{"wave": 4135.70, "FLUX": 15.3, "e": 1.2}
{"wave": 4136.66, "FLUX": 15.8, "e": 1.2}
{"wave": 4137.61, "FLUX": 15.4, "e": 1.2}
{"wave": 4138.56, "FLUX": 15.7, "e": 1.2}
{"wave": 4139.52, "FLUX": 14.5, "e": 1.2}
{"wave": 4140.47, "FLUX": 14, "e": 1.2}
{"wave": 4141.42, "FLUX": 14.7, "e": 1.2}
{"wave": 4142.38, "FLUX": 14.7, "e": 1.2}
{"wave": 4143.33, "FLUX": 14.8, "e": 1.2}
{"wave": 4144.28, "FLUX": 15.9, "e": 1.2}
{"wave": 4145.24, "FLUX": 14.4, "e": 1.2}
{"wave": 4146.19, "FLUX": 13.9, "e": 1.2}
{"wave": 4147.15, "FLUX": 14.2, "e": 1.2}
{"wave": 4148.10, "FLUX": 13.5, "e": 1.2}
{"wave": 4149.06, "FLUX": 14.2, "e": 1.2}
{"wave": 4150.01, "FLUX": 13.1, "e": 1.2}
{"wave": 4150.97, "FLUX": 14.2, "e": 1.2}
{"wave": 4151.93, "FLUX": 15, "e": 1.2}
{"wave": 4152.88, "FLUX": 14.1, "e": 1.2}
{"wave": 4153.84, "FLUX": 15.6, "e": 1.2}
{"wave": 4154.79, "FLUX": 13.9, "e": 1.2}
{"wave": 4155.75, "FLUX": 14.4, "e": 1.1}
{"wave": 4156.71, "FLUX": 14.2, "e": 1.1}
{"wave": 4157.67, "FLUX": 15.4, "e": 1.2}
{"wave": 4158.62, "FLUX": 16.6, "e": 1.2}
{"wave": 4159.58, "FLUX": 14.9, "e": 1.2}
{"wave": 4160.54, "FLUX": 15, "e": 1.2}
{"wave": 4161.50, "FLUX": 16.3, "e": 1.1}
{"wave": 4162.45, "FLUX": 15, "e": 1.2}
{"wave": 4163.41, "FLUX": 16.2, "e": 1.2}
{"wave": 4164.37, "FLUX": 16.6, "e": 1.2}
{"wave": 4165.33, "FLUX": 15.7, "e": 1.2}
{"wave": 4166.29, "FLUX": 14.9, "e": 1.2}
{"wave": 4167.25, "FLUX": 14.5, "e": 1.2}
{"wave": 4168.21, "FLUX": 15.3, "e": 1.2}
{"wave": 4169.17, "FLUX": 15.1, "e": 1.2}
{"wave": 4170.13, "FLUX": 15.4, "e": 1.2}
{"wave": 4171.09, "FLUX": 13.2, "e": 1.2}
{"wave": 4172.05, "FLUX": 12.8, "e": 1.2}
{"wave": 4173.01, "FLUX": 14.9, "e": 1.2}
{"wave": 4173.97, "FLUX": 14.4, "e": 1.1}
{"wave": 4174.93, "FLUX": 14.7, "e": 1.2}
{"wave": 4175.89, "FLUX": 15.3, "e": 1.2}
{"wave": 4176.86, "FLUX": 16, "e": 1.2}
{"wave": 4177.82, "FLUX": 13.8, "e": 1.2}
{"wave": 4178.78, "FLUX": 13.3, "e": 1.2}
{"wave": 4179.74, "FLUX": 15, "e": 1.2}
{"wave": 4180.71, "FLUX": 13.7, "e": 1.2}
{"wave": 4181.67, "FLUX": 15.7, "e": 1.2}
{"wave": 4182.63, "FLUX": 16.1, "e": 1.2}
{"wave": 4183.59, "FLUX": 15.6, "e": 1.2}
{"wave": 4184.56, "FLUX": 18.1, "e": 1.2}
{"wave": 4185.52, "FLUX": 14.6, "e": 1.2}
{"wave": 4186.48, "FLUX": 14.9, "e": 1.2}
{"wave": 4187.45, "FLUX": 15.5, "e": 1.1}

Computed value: 0.7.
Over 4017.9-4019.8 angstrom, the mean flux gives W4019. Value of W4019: 15.5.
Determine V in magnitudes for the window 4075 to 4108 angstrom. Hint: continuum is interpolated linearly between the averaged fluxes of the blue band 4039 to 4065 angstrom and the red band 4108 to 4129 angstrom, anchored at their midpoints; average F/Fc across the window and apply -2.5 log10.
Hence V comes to 0.024 mag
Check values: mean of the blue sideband 15.4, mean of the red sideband 15.1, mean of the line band 14.9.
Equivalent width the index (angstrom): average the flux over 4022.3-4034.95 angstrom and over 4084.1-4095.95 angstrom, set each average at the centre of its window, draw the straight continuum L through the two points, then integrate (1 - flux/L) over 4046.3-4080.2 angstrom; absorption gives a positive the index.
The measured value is 0.8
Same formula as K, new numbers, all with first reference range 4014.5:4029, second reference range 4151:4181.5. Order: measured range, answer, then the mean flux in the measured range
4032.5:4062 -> 0.9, 15.3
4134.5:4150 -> 0.4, 14.7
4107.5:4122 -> 0.2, 15.1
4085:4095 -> -0.6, 16.4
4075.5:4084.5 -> 0.5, 14.7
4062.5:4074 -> 0.5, 15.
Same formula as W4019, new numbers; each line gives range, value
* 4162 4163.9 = 15.6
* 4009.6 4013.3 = 15.1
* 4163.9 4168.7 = 15.4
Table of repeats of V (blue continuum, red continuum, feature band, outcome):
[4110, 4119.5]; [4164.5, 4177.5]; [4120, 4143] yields 0.02 mag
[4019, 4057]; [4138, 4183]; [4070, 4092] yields -0.03 mag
